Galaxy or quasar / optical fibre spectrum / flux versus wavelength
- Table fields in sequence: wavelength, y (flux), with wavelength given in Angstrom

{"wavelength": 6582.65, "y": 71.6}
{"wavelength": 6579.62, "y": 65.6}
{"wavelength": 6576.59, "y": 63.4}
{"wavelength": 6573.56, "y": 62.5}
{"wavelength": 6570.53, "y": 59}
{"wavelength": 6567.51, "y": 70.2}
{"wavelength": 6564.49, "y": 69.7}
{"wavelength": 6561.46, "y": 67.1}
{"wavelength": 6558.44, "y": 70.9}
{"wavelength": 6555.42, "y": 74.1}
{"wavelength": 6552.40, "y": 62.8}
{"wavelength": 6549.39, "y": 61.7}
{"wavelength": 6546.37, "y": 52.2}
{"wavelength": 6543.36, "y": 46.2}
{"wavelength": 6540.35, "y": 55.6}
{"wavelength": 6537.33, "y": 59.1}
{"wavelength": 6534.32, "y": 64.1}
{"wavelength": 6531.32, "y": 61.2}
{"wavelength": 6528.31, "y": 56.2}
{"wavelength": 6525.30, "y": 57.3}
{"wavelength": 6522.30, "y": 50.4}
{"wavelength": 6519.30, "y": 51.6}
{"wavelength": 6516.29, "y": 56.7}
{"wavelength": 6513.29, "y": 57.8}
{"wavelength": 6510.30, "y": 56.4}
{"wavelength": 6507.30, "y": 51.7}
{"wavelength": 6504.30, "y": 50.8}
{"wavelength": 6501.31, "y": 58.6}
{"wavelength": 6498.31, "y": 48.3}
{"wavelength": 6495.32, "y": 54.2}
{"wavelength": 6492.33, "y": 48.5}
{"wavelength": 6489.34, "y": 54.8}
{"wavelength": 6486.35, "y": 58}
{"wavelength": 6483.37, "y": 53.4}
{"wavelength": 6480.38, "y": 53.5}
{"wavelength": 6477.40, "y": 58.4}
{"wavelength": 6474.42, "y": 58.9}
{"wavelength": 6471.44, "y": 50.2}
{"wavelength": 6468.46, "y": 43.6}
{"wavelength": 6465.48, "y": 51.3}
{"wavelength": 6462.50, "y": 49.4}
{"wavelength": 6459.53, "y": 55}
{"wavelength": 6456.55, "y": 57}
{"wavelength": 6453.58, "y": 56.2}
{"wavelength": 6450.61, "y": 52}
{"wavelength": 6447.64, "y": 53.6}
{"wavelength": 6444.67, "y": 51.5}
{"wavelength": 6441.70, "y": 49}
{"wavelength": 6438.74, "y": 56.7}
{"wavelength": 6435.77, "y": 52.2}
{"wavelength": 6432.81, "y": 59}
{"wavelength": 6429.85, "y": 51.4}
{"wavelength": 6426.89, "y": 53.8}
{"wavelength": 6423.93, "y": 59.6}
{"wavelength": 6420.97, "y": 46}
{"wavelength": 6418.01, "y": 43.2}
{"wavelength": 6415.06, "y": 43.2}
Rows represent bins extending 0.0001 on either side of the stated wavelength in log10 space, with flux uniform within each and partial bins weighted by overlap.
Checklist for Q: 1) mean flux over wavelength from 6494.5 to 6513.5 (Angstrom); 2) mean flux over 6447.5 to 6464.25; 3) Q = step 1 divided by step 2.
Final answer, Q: 1.00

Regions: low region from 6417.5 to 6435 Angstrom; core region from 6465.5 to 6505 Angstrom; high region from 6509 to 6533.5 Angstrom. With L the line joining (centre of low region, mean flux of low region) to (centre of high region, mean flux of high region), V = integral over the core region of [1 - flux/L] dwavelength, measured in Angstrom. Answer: 1.2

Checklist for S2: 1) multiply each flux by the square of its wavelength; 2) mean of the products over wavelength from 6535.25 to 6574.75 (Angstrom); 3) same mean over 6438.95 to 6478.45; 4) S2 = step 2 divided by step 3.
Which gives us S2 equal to 1.22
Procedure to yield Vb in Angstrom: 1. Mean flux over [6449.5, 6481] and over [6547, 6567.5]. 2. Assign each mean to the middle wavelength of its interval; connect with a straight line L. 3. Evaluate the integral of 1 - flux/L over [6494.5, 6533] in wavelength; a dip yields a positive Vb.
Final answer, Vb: 3.7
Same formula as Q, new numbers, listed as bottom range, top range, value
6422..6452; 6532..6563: 1.14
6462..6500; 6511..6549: 1.06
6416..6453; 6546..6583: 1.26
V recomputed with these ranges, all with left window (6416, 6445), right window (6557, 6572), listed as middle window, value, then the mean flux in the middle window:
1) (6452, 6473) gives 1.46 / 51.8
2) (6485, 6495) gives 0.87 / 53.7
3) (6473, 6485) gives 0.33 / 56.1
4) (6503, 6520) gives 1.95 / 54.3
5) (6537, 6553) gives 2.33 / 55.7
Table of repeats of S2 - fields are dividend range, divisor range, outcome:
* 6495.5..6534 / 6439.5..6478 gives 1.06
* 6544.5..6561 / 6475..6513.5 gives 1.21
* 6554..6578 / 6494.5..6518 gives 1.26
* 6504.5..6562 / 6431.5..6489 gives 1.11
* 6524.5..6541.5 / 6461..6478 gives 1.17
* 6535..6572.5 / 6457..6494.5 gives 1.21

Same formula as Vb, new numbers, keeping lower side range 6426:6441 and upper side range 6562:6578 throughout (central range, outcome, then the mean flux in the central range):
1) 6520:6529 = 1.1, 54.2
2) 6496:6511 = 1.7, 53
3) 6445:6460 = 0.4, 54.5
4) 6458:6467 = 0.8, 51.9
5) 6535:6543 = 0.8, 56.4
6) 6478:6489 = 0.6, 55.2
